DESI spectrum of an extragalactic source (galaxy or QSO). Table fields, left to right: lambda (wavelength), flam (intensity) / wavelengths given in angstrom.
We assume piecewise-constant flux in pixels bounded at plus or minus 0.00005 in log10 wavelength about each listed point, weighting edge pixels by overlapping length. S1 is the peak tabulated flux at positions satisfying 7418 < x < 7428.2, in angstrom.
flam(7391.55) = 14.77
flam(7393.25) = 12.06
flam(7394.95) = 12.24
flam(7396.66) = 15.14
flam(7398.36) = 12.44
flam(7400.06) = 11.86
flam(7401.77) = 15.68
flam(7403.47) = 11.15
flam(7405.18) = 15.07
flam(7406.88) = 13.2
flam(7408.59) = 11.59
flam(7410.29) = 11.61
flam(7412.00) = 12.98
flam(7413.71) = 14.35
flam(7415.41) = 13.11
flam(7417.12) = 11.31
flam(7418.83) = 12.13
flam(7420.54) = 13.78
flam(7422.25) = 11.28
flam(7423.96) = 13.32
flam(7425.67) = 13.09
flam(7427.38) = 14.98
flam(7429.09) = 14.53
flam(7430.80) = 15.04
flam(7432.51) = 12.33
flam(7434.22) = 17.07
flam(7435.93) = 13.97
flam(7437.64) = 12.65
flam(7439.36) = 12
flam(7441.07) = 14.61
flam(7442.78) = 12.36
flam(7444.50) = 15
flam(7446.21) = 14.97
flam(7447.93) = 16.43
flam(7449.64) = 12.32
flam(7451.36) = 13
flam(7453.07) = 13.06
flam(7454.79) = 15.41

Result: 14.98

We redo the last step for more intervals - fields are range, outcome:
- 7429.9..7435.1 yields 17.07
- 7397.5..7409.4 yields 15.68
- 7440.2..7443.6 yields 14.61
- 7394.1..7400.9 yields 15.14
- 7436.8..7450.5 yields 16.43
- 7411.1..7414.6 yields 14.35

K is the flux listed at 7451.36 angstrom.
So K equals 13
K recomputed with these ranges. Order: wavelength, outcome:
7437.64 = 12.65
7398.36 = 12.44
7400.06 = 11.86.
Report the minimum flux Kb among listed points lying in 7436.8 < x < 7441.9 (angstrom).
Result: 12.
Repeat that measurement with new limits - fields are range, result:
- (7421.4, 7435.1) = 11.28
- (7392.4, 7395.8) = 12.06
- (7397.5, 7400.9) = 11.86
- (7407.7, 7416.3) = 11.59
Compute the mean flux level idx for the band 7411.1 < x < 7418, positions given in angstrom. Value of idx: 12.9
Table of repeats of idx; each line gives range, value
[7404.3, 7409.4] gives 13.3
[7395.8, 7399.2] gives 13.8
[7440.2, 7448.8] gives 14.7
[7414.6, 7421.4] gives 12.6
